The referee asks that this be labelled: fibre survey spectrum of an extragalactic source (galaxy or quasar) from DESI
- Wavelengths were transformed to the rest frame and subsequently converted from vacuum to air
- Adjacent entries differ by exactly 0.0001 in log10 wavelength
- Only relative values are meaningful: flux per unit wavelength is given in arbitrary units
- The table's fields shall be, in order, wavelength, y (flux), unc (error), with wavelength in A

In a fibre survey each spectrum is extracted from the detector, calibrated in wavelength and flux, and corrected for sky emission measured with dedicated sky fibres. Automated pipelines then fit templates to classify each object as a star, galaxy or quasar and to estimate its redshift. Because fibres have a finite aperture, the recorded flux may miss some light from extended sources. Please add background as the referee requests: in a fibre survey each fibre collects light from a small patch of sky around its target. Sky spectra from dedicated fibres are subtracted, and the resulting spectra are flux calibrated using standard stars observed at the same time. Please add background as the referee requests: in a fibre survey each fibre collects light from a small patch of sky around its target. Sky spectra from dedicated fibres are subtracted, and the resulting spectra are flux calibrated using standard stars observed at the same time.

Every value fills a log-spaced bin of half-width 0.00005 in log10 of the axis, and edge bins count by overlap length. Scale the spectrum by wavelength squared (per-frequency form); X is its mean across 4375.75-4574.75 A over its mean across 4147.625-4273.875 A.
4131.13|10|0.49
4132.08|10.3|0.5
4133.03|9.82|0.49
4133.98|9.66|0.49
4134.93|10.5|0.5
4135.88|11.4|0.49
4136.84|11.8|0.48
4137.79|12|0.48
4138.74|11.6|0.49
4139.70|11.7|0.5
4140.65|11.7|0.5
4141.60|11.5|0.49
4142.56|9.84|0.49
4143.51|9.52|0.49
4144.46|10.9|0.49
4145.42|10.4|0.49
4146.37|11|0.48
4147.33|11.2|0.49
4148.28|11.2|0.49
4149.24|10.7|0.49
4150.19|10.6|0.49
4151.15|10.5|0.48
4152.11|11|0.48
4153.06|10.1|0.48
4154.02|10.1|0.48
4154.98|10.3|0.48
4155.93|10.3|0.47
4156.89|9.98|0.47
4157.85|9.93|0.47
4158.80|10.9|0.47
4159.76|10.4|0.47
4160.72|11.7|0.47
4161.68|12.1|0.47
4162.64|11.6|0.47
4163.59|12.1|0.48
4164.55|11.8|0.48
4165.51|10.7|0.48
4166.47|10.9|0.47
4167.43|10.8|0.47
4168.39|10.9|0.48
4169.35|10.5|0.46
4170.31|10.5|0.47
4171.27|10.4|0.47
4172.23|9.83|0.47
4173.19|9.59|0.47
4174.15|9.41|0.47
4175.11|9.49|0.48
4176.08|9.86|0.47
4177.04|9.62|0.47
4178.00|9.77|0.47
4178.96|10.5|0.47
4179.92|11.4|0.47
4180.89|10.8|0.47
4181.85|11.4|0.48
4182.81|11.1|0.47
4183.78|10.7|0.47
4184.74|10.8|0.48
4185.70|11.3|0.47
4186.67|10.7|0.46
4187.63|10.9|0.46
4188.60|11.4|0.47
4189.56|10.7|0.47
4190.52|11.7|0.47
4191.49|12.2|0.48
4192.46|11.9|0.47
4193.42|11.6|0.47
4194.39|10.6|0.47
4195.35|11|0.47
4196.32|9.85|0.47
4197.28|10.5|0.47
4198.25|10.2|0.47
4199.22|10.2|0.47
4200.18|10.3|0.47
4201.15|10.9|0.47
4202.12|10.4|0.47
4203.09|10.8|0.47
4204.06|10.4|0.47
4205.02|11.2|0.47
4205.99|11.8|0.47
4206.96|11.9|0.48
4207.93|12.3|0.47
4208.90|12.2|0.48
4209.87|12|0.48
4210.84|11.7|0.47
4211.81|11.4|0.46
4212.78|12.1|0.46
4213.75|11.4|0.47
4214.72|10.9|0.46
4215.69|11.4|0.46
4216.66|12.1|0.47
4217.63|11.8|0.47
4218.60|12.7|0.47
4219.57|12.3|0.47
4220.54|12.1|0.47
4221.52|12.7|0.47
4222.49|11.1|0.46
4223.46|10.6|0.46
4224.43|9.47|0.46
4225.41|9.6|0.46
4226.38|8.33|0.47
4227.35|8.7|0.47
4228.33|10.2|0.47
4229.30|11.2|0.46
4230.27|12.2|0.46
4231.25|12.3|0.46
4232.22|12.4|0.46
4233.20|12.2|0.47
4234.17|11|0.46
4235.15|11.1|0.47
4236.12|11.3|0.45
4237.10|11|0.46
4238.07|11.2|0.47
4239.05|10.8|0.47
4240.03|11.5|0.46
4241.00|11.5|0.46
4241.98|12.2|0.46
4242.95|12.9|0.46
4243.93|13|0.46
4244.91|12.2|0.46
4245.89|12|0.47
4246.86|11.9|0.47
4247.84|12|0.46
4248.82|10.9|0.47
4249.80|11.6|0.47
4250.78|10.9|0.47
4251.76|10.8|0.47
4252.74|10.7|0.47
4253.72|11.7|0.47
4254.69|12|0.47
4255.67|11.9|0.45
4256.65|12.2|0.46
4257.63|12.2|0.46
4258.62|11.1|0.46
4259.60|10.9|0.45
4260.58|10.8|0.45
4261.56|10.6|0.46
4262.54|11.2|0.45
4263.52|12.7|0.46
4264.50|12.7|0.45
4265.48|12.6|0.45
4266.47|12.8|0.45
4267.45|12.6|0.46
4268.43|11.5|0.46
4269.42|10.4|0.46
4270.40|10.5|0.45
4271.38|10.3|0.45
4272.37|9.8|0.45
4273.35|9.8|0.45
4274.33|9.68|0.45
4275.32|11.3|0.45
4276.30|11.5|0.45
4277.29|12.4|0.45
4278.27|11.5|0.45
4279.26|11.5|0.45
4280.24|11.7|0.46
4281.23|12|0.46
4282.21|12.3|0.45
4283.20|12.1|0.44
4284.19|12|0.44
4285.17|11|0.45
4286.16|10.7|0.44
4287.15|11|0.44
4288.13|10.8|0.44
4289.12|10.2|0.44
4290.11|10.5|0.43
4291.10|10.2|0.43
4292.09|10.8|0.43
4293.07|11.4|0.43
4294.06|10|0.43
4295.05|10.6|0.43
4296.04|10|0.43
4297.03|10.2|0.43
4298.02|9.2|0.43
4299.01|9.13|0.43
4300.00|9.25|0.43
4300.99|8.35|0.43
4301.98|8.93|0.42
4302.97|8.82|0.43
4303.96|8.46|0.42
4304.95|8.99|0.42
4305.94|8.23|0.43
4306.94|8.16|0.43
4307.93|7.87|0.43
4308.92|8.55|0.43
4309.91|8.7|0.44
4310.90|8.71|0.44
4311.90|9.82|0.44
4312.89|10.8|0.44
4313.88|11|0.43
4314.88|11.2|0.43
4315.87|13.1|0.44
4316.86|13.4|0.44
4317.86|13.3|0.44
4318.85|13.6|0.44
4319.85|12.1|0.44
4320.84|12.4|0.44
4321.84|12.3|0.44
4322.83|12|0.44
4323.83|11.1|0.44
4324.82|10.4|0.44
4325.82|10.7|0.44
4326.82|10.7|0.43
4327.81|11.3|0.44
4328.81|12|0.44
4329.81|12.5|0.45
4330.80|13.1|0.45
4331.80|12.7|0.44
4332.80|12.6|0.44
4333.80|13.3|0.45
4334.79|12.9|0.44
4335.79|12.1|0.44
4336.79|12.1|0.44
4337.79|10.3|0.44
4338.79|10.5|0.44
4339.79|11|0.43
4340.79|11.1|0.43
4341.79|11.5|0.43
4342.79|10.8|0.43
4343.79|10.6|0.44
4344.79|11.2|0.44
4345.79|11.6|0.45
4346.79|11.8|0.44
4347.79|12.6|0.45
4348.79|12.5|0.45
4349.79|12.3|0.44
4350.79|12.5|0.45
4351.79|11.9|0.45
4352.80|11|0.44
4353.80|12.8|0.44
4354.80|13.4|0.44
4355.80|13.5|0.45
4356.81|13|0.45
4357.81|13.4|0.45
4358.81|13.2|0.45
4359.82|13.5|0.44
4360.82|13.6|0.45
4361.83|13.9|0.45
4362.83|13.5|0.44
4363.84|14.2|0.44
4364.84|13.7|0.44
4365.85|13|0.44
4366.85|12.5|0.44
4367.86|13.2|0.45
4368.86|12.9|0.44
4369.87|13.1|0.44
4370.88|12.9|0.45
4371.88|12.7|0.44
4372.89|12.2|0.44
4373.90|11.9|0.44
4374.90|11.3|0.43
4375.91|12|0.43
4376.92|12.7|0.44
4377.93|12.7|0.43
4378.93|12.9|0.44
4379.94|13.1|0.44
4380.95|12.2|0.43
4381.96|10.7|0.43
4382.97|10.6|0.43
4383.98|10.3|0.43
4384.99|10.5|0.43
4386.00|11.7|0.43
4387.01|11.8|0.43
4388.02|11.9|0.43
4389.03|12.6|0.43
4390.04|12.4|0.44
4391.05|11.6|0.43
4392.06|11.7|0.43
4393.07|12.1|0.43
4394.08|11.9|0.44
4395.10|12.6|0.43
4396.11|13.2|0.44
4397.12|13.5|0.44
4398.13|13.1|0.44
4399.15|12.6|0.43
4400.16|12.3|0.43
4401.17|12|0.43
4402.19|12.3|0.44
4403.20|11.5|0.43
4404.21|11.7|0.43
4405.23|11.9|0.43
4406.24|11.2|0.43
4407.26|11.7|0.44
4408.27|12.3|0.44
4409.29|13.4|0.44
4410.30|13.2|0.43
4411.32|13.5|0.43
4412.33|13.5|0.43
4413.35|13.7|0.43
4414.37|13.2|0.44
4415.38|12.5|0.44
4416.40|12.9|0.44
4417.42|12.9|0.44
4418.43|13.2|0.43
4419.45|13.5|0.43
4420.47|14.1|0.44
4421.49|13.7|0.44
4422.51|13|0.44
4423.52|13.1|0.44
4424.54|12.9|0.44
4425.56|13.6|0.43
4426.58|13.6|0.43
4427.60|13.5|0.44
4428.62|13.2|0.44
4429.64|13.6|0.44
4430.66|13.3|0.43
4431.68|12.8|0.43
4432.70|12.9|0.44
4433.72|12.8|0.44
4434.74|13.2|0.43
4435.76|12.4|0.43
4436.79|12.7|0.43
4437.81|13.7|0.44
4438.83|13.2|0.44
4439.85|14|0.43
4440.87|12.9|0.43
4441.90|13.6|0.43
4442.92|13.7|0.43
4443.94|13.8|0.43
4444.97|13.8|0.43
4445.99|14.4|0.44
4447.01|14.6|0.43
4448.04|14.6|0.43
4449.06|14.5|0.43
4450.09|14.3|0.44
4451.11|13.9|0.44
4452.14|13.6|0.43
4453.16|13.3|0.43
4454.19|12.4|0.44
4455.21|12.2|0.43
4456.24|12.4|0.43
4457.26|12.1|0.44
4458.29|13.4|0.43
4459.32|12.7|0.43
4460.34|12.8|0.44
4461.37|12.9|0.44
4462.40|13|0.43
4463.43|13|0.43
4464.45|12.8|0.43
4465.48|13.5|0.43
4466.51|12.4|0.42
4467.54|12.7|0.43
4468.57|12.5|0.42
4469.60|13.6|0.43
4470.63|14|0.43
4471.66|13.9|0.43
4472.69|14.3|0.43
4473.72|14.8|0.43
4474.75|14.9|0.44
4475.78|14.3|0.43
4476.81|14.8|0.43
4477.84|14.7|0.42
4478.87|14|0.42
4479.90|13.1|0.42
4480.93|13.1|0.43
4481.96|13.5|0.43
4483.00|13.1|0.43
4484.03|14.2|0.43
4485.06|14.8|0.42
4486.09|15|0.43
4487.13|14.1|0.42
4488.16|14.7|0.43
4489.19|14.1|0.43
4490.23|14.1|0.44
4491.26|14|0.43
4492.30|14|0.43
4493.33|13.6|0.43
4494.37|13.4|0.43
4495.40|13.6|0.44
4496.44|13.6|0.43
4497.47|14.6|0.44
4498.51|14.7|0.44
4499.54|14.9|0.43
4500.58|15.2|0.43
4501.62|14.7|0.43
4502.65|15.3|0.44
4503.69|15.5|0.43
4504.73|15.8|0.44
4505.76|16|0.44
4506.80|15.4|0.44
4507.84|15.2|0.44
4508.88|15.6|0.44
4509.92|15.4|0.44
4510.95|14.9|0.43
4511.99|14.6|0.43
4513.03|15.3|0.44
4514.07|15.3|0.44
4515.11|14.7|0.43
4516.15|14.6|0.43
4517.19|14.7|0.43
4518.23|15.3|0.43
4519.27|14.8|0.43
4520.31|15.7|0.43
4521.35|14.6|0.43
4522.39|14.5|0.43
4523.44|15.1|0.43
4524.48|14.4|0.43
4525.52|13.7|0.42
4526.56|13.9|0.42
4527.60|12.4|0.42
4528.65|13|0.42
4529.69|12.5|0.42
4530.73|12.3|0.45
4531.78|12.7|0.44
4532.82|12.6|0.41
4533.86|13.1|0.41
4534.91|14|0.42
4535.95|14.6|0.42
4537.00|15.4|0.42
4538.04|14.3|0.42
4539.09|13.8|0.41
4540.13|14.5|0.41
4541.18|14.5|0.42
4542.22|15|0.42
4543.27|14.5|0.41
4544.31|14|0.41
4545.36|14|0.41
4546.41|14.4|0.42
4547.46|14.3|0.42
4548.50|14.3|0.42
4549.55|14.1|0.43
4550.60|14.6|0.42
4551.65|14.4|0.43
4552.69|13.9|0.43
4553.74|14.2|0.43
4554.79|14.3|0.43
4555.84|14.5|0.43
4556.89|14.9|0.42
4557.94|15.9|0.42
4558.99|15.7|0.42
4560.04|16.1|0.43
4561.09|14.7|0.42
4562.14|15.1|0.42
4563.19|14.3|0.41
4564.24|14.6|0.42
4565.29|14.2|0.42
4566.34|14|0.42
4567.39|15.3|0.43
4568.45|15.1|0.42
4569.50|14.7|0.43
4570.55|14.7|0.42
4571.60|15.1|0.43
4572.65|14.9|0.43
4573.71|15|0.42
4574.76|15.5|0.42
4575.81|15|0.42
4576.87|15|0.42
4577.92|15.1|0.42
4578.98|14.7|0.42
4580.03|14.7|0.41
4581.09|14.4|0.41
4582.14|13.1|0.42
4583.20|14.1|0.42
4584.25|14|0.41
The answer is 1.4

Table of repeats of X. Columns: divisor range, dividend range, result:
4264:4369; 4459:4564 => 1.36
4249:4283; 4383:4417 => 1.15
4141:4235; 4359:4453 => 1.30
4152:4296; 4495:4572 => 1.50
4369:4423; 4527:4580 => 1.24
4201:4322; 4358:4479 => 1.26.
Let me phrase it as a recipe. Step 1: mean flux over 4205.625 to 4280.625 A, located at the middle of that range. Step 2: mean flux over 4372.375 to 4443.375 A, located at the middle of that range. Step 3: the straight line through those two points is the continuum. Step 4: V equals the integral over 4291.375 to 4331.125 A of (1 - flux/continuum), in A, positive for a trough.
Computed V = 4.73 A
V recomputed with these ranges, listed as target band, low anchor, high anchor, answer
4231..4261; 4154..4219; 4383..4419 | -0.7 A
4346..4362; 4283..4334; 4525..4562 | -1.9 A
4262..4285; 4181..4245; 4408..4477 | 0.6 A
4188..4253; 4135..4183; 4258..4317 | -3.9 A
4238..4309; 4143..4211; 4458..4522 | 5.7 A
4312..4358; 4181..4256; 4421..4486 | 1.5 A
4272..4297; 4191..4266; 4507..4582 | 2.0 A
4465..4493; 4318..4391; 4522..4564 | -0.8 A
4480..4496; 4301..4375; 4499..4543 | 0.1 A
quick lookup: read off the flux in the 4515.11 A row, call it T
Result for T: 14.7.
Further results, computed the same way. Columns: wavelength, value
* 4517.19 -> 14.7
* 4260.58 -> 10.8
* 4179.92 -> 11.4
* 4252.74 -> 10.7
